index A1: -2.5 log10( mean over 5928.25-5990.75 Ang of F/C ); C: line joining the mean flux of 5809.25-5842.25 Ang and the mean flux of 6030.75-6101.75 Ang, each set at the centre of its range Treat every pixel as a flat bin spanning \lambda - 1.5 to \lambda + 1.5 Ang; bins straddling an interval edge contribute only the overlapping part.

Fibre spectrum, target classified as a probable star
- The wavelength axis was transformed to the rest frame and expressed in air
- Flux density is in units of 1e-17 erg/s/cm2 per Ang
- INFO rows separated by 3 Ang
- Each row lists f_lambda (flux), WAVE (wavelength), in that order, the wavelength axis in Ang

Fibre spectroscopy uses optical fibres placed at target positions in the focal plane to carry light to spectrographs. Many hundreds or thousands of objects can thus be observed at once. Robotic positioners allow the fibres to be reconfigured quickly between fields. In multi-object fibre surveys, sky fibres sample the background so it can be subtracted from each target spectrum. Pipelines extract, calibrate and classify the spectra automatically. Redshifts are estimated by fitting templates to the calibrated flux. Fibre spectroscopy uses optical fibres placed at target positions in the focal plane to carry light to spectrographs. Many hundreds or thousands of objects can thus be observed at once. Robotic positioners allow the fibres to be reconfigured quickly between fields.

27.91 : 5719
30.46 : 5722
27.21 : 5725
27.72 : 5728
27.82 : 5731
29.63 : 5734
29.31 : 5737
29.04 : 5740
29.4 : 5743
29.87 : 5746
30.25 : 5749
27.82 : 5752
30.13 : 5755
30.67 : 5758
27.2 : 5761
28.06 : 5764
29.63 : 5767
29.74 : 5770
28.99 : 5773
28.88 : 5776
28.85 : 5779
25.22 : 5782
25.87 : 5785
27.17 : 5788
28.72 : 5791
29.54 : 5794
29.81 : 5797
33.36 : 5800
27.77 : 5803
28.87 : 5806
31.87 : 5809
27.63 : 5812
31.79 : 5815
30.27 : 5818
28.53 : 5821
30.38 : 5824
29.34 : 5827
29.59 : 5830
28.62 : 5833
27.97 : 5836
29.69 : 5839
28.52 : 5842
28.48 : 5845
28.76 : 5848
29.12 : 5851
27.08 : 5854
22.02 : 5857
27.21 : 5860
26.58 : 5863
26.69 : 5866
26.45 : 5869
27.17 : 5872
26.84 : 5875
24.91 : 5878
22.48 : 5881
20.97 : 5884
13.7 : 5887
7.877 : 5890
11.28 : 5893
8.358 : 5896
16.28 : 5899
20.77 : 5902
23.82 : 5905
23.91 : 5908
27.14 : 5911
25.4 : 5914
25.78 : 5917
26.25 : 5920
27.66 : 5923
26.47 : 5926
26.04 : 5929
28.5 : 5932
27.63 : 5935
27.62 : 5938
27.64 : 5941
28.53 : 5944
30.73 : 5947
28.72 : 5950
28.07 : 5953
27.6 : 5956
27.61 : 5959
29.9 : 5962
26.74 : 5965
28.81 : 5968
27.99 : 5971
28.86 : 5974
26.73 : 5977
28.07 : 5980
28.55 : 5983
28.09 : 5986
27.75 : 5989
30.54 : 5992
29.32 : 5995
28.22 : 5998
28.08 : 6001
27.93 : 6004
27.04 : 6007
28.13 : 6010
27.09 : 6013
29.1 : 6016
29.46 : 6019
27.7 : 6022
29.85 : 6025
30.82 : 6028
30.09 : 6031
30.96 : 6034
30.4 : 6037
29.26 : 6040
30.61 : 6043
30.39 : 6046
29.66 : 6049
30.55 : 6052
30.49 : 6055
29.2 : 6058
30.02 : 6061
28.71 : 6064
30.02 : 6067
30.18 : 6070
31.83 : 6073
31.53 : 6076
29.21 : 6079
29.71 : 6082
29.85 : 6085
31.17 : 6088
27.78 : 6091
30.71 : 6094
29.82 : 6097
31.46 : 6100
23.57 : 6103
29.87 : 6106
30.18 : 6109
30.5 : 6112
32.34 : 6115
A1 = 0.063 mag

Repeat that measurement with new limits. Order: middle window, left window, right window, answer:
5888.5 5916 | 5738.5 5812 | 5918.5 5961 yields 0.46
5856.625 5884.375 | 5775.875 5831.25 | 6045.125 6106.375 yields 0.15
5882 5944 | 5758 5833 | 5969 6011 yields 0.27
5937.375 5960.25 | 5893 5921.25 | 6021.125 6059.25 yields -0.18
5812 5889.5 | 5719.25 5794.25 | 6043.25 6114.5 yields 0.09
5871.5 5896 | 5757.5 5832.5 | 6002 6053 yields 0.50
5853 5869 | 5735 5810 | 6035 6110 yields 0.13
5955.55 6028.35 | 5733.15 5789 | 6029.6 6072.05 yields 0.05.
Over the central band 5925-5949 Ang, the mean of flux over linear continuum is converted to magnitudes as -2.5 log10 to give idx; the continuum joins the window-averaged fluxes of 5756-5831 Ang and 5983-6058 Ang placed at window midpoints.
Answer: 0.05 mag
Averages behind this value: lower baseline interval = 29.1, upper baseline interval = 29.2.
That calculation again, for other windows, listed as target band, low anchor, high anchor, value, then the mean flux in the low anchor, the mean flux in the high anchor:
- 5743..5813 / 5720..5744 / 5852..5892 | -0.08 mag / 28.8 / 23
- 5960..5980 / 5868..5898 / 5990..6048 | -0.11 mag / 18.8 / 29.2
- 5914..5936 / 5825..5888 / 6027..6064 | 0.04 mag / 26.4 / 30.1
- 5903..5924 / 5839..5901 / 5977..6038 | -0.04 mag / 22.7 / 28.8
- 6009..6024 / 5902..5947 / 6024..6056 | 0.04 mag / 26.5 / 30.3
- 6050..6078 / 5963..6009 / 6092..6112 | -0.05 mag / 28.2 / 29.3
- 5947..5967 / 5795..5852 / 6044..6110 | 0.05 mag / 29.5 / 29.8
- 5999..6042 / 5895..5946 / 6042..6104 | -0.03 mag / 24.8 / 29.9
